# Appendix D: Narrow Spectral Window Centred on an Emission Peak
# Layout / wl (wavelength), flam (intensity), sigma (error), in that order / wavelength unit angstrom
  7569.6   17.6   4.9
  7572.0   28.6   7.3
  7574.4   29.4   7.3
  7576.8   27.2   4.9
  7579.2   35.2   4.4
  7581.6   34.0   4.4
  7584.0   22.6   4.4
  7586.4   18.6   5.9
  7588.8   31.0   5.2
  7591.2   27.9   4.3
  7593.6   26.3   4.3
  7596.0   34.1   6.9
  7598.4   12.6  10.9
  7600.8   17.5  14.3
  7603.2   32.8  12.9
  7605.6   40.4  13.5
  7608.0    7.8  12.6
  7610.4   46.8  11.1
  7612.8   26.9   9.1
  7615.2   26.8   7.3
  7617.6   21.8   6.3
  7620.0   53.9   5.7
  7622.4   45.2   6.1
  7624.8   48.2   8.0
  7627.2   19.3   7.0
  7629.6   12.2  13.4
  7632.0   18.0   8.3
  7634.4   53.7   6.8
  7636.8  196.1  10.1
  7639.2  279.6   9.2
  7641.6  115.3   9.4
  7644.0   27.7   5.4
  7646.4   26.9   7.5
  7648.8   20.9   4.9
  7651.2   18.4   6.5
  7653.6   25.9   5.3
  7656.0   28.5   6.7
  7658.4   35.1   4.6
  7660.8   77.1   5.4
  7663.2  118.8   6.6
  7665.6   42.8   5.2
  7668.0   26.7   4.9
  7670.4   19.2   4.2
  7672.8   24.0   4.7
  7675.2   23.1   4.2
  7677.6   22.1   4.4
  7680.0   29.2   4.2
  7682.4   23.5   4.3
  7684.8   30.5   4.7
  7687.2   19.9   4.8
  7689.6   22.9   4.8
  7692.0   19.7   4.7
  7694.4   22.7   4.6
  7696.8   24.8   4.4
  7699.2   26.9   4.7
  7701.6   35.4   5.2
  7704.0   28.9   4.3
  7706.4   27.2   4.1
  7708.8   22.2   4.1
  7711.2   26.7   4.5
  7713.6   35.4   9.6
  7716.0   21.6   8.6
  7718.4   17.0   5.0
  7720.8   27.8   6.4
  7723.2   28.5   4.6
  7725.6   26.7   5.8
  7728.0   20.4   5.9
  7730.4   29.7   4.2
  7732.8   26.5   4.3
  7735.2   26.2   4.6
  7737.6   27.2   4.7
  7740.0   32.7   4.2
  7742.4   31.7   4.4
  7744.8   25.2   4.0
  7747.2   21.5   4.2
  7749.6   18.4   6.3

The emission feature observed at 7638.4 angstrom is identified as Halpha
